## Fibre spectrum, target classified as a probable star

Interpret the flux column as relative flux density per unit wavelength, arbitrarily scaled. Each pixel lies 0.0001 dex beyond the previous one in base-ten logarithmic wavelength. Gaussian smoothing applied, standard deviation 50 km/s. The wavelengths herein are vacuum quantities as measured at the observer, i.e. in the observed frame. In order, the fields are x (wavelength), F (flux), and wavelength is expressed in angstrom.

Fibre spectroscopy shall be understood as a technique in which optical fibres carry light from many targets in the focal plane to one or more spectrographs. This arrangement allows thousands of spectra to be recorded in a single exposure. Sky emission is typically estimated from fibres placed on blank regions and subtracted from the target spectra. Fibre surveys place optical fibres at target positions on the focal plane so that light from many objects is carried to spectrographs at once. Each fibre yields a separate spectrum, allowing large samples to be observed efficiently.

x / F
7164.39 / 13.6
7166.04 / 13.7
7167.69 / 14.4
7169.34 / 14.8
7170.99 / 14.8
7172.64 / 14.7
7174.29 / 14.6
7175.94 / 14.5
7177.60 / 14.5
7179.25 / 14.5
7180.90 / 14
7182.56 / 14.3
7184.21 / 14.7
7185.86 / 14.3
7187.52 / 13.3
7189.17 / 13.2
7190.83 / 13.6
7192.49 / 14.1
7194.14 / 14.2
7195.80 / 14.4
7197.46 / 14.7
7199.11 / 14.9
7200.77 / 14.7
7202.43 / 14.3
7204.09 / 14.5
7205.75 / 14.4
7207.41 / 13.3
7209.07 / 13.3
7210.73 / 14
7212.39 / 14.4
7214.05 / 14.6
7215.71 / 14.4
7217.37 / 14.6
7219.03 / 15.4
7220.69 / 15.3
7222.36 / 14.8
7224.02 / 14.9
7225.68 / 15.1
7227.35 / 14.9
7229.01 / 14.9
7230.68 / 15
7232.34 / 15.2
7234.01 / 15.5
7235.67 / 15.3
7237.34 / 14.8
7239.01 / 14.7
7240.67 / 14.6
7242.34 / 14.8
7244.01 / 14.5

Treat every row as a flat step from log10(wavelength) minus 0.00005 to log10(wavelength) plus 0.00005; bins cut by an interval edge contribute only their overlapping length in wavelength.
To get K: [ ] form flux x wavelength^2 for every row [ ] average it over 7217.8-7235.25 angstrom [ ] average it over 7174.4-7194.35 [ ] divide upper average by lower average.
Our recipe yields 1.1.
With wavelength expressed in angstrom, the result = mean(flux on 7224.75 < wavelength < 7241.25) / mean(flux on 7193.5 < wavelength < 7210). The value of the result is 1.05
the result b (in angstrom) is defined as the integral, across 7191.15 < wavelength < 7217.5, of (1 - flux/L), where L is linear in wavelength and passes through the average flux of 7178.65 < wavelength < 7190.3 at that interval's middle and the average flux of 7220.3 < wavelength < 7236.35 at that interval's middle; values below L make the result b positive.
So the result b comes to 0.4 angstrom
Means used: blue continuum 14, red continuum 15.1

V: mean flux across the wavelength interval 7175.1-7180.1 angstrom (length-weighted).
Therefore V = 14.5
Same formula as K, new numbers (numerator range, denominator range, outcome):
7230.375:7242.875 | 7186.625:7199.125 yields 1.08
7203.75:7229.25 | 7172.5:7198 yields 1.03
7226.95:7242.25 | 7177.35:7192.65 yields 1.08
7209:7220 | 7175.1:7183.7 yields 1.02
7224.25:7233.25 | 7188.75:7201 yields 1.06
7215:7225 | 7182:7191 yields 1.08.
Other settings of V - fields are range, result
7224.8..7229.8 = 15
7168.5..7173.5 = 14.8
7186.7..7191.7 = 13.4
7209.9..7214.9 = 14.3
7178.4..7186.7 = 14.4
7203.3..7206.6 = 14.4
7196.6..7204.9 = 14.6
